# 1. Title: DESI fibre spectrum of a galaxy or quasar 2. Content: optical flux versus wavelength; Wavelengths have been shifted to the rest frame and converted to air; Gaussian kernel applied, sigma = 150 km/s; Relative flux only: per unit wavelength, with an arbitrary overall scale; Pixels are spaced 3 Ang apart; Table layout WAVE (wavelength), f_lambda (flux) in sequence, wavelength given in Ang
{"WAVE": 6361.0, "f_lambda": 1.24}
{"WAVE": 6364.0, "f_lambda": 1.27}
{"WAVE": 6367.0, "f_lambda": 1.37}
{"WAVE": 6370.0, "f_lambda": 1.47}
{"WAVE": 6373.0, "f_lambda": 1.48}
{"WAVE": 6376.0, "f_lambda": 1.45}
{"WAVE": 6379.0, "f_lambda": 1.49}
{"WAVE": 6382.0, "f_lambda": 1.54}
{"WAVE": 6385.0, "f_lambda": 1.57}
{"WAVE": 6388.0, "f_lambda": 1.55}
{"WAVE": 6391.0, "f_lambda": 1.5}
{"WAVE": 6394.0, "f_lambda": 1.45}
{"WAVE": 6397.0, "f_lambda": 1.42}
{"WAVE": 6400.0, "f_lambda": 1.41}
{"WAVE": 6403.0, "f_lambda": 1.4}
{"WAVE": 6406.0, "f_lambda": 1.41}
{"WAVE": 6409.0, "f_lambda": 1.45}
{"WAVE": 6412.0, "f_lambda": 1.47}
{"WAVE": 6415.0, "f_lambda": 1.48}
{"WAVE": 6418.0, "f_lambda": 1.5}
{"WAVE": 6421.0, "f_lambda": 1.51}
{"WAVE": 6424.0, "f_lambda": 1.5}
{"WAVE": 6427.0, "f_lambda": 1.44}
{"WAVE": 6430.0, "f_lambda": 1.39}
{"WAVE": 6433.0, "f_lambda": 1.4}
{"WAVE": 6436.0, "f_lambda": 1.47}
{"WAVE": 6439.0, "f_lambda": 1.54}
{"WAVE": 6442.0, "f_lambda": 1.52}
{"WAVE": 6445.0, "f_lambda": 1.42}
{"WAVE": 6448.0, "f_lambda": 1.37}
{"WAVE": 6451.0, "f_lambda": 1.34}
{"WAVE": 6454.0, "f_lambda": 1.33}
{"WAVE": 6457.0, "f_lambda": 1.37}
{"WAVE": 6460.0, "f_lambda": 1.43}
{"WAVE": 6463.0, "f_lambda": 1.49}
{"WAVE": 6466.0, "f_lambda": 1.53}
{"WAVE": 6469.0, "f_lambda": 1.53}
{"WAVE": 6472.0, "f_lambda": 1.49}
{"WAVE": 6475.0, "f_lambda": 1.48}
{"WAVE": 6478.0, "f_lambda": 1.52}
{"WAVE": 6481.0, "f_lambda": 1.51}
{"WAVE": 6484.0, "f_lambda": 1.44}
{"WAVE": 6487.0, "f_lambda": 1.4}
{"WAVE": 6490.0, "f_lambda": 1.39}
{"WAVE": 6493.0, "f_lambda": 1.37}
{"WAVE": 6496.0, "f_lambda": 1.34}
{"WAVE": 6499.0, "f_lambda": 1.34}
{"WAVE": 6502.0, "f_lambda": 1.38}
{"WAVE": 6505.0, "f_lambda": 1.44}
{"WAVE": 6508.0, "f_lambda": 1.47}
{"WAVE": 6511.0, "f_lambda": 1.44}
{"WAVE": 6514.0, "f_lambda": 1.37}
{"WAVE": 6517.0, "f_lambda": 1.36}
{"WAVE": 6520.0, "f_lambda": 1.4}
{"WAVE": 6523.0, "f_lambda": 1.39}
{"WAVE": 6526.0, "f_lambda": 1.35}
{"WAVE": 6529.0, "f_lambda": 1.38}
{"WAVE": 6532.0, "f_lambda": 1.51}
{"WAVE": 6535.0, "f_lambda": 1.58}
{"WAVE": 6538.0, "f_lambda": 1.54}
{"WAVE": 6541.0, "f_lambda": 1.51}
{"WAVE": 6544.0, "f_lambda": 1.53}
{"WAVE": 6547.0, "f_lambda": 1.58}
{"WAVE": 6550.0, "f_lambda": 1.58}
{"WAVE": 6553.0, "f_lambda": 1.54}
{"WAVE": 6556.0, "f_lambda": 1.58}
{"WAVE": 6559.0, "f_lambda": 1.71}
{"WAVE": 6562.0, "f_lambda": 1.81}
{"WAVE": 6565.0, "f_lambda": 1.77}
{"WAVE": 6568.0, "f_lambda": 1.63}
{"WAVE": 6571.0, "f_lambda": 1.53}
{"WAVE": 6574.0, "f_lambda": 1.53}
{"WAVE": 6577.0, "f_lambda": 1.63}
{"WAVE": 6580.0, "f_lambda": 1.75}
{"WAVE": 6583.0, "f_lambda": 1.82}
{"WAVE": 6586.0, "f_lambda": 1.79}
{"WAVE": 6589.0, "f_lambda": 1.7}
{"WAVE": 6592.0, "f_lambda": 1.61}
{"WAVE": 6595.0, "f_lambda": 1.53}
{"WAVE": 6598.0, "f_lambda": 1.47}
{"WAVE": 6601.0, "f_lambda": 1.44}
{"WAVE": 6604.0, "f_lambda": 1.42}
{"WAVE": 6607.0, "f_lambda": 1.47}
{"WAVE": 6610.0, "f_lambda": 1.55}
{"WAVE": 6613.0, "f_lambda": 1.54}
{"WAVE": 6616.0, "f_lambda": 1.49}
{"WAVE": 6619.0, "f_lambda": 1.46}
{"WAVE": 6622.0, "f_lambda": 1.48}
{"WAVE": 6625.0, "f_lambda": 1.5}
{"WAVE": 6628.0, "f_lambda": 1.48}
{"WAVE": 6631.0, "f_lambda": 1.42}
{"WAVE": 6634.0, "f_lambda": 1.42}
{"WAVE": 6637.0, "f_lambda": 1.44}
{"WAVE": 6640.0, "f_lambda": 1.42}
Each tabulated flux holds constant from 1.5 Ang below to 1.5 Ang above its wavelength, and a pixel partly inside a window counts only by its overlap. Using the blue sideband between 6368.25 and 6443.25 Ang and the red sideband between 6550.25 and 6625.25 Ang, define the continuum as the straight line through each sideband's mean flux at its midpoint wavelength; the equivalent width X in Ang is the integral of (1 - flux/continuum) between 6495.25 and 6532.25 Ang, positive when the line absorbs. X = 3.5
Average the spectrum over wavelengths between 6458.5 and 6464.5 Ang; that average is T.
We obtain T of 1.46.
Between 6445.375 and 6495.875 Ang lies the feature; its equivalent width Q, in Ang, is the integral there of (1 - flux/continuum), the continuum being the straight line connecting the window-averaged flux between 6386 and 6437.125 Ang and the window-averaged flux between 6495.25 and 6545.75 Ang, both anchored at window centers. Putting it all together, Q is 0.4 Ang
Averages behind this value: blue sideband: 1.46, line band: 1.43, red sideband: 1.43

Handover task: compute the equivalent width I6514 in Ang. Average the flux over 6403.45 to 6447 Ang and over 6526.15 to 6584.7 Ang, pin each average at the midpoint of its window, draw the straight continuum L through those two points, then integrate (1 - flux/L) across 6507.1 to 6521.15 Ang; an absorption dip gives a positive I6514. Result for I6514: 1.4 Ang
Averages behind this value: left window 1.46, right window 1.6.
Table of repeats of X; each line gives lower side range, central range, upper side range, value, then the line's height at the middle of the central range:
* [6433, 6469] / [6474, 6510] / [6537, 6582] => 2.0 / 1.51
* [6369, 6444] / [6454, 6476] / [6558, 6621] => 0.7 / 1.51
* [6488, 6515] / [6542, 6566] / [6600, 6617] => -3.2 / 1.44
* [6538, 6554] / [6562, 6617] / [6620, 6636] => -3.6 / 1.5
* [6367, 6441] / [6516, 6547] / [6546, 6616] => 2.1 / 1.57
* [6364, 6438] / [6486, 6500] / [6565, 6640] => 1.2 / 1.5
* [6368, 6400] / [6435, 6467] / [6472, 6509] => 0.3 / 1.45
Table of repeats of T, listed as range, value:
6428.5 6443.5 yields 1.46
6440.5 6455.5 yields 1.4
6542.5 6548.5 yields 1.55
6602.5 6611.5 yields 1.48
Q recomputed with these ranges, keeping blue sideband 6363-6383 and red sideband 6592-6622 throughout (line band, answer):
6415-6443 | -0.4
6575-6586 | -1.8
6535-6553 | -0.9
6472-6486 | -0.2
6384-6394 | -0.6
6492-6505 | 0.9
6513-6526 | 0.8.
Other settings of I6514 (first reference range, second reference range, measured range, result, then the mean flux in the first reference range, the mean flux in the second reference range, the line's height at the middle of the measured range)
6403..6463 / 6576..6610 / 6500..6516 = 1.0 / 1.44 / 1.6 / 1.51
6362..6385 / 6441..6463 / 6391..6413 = -0.1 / 1.44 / 1.4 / 1.43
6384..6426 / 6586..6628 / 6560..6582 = -2.3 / 1.47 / 1.52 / 1.51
